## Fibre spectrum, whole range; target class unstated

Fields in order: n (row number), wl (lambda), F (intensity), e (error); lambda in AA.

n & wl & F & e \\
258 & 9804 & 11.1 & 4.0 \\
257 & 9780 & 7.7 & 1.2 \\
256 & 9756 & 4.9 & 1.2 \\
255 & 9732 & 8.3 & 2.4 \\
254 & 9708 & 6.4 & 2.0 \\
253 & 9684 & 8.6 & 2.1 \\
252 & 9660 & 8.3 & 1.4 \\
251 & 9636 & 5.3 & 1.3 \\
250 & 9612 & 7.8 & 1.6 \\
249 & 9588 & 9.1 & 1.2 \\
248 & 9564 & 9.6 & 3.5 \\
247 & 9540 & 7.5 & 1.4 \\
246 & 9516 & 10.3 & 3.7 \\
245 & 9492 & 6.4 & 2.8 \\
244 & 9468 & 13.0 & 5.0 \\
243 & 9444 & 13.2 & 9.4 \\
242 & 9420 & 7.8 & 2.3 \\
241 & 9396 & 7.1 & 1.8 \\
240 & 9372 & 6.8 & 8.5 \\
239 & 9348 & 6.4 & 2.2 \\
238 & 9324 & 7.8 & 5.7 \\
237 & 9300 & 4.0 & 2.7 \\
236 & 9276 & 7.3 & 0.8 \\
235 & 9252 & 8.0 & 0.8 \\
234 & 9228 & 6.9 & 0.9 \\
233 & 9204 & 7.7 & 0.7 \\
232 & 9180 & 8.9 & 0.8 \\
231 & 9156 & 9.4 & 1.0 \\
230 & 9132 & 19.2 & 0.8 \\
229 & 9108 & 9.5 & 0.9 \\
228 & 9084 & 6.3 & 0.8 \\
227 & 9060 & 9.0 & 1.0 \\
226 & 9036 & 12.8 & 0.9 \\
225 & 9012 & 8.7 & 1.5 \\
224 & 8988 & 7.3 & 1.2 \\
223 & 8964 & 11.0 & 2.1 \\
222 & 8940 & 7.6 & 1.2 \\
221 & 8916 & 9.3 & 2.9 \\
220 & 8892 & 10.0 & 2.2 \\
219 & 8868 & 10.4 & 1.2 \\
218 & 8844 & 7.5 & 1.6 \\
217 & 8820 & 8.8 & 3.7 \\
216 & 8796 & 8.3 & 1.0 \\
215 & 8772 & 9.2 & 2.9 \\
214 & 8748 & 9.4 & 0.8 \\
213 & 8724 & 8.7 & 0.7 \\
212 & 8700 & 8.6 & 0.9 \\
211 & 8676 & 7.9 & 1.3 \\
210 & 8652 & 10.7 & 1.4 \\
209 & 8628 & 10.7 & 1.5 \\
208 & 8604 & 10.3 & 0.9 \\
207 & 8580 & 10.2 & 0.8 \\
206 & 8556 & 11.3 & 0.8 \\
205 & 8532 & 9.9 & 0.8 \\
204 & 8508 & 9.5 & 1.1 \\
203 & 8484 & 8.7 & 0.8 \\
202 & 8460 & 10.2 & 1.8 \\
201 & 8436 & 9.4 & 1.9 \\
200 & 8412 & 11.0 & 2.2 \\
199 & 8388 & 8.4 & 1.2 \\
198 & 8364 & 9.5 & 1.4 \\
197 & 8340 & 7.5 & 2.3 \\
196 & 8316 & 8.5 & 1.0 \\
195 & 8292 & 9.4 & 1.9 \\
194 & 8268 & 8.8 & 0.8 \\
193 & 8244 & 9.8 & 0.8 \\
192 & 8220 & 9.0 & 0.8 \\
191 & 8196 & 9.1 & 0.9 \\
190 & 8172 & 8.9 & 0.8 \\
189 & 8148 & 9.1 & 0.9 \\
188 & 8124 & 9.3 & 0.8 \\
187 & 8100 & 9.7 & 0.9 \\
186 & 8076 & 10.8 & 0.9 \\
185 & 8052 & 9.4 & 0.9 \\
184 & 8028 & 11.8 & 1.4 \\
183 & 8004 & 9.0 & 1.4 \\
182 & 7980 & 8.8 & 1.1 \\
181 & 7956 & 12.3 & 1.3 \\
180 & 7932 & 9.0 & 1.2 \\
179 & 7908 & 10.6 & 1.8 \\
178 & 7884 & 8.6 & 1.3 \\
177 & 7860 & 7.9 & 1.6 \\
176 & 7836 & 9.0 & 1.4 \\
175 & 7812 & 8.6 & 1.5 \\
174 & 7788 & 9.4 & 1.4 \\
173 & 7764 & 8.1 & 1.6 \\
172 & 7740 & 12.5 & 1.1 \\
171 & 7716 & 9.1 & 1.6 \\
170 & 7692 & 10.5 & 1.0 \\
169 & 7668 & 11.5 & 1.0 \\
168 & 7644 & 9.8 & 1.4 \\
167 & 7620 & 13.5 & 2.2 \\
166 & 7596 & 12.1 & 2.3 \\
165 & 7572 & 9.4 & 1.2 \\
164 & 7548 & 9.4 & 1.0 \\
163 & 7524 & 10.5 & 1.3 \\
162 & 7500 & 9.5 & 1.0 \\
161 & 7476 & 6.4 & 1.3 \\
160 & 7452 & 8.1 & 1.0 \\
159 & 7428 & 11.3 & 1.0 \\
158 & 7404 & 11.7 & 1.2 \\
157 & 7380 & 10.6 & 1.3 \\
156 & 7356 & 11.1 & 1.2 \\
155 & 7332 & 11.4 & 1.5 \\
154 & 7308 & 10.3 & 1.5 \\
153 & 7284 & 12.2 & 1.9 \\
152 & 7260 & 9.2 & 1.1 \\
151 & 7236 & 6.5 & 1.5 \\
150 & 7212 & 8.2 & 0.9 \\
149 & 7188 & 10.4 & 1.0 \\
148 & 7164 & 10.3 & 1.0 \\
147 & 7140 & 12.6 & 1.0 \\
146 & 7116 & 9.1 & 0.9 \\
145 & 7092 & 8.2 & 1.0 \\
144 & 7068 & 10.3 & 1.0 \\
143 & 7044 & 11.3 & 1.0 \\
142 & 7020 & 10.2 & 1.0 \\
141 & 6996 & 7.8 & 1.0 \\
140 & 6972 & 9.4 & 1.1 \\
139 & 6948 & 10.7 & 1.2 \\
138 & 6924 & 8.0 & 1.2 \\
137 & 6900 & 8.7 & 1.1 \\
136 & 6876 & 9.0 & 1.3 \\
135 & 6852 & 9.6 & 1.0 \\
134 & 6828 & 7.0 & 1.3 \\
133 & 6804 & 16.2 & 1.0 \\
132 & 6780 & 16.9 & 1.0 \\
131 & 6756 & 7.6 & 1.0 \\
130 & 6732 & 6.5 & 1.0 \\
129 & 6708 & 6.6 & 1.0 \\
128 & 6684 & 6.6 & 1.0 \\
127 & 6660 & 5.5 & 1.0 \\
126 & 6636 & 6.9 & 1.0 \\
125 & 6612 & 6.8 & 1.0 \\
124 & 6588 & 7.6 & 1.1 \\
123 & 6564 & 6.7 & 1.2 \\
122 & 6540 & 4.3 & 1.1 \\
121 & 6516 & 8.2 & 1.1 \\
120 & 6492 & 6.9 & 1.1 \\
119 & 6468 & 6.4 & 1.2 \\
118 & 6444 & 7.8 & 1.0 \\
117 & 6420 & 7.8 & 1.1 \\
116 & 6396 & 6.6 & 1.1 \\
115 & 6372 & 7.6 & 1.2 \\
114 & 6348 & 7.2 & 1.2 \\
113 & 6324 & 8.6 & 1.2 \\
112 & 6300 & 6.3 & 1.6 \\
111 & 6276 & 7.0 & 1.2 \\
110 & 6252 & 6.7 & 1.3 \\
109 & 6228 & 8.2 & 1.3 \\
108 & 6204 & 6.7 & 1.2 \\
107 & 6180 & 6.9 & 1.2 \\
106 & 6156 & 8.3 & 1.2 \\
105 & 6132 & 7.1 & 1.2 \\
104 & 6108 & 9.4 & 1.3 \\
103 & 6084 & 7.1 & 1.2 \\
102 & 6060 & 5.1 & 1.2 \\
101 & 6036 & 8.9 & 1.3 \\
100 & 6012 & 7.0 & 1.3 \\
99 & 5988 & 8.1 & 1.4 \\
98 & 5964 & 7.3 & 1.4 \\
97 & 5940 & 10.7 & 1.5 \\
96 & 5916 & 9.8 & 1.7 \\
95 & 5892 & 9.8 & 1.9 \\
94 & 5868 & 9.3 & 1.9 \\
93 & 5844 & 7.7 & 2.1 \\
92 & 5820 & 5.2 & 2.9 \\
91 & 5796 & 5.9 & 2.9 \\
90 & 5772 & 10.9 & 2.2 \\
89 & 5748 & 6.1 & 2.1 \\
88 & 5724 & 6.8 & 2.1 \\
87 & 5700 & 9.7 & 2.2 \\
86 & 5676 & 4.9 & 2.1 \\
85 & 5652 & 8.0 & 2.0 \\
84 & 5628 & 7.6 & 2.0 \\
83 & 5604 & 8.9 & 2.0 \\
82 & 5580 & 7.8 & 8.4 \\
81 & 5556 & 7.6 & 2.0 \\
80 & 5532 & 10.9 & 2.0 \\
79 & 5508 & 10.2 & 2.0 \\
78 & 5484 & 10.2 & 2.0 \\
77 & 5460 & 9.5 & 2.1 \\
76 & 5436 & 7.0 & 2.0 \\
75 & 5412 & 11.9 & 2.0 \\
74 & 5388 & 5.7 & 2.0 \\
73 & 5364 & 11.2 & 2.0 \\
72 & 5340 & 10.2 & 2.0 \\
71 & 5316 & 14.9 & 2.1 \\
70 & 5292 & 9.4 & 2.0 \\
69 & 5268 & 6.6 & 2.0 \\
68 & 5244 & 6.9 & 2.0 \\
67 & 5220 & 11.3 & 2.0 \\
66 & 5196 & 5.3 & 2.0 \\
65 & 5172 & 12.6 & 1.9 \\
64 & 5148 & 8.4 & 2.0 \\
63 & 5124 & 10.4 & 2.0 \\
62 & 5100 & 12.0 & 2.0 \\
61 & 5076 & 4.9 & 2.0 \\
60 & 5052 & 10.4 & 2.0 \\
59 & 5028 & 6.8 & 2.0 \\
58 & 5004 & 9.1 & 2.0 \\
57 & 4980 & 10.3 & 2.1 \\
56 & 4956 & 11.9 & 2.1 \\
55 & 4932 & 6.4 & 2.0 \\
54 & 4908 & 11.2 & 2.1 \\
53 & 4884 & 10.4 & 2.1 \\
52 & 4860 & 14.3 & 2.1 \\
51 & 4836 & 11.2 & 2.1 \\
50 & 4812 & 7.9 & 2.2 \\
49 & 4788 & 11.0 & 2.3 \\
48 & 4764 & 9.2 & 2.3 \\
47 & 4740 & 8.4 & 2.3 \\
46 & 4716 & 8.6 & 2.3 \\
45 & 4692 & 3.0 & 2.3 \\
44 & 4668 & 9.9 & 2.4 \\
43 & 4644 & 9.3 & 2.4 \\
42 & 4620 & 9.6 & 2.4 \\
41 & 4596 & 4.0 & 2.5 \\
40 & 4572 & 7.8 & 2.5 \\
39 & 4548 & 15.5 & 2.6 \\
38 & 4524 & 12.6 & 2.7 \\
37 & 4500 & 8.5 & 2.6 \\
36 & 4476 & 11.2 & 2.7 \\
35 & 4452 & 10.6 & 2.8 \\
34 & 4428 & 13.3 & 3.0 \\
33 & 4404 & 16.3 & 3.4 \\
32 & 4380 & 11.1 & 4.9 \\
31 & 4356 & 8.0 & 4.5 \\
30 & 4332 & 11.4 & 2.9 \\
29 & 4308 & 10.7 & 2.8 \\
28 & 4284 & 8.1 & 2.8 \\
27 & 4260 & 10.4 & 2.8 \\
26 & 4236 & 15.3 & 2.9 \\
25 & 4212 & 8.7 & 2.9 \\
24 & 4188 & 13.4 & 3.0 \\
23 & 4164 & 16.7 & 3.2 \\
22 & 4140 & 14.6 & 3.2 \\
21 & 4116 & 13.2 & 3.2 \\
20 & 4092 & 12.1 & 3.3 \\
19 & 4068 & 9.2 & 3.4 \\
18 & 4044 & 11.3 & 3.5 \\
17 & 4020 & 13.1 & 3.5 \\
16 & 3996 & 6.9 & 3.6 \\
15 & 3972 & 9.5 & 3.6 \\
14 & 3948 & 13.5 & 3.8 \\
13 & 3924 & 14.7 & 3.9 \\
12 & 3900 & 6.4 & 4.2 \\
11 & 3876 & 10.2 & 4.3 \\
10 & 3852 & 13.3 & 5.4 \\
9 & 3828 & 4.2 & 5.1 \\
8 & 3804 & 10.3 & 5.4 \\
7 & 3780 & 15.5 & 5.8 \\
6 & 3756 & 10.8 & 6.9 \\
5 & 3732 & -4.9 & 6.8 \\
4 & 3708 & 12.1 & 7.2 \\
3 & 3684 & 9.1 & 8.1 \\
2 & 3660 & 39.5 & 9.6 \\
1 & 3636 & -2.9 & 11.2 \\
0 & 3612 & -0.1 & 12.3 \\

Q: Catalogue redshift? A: 0.82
